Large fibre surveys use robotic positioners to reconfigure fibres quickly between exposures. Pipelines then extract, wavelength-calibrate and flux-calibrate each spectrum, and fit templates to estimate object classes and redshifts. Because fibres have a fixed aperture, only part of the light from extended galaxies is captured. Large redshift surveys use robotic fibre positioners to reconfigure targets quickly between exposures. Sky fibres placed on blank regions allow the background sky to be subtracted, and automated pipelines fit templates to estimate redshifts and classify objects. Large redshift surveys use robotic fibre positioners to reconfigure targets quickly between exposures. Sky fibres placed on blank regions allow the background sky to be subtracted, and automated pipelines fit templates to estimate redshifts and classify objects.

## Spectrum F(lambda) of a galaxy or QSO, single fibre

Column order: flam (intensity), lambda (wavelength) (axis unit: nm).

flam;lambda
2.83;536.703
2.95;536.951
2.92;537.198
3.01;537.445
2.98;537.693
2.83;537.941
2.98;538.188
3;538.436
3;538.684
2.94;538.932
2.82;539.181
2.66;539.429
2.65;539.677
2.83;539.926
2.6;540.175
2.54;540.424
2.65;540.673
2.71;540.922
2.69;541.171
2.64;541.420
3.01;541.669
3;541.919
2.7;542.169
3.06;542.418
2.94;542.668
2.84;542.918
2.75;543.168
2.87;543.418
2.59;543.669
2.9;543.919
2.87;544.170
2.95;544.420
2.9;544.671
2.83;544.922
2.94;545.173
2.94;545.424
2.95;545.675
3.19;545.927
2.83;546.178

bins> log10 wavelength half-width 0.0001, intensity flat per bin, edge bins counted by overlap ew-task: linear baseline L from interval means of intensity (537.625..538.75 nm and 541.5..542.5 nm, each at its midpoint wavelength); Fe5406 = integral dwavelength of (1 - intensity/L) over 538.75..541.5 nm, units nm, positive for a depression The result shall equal 0.22 nm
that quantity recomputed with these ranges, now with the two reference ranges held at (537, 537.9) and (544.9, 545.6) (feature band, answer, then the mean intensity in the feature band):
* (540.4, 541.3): 0.09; 2.66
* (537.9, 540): 0.06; 2.86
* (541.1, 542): 0.03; 2.84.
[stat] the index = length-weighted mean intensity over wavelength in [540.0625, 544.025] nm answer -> 2.78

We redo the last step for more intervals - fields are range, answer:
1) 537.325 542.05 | 2.82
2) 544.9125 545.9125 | 2.95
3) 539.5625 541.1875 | 2.66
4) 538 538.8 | 2.98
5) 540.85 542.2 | 2.8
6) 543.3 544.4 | 2.82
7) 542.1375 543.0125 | 2.91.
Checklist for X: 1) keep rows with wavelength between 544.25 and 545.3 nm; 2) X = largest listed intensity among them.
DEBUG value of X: 2.95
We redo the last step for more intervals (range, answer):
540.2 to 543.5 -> 3.06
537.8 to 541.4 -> 3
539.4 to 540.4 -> 2.83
